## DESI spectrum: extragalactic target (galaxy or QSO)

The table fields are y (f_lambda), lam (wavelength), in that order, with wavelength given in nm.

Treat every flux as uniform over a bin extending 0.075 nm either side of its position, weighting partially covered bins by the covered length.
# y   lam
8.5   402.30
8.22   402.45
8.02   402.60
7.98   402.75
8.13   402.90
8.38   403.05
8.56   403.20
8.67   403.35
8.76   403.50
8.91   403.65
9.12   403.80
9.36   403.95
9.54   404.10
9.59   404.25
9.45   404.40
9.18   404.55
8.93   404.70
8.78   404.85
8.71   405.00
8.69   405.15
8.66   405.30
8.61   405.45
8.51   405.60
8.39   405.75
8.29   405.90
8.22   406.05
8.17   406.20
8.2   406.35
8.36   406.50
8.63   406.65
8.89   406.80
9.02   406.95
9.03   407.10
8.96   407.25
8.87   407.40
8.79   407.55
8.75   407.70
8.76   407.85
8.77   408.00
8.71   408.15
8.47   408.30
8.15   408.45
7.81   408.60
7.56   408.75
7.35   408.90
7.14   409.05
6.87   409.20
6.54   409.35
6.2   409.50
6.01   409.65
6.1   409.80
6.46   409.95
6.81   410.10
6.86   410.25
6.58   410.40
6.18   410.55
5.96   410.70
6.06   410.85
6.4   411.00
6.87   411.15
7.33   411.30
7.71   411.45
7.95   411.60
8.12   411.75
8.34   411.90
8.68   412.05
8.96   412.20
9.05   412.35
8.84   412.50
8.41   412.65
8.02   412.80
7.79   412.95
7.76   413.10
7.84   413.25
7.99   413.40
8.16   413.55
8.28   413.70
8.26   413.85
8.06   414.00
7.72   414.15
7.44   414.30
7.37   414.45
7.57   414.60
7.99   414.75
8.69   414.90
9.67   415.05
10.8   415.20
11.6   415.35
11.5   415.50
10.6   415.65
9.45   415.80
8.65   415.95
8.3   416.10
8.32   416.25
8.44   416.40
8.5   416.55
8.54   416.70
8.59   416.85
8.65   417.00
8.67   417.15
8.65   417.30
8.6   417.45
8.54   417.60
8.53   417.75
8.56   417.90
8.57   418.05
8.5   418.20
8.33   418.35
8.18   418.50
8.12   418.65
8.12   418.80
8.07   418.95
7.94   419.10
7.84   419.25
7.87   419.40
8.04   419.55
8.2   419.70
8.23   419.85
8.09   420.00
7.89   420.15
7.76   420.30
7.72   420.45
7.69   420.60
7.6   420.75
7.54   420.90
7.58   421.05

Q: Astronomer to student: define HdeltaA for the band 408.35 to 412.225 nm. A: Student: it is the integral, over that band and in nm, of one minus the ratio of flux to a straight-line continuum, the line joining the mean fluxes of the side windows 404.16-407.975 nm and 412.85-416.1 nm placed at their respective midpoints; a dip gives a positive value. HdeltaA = 0.72 nm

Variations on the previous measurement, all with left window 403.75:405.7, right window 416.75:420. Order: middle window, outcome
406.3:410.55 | 0.50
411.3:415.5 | 0.06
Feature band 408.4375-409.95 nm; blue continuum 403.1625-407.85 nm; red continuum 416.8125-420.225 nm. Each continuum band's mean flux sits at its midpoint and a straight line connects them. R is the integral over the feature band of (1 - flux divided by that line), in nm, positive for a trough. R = 0.31 nm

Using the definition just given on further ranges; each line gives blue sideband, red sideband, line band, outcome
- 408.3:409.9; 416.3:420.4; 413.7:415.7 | -0.30 nm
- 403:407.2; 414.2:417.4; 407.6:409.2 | 0.13 nm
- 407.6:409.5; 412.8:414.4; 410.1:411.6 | 0.22 nm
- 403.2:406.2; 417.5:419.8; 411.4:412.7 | 0.01 nm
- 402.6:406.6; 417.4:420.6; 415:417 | -0.28 nm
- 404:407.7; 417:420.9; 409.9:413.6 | 0.40 nm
